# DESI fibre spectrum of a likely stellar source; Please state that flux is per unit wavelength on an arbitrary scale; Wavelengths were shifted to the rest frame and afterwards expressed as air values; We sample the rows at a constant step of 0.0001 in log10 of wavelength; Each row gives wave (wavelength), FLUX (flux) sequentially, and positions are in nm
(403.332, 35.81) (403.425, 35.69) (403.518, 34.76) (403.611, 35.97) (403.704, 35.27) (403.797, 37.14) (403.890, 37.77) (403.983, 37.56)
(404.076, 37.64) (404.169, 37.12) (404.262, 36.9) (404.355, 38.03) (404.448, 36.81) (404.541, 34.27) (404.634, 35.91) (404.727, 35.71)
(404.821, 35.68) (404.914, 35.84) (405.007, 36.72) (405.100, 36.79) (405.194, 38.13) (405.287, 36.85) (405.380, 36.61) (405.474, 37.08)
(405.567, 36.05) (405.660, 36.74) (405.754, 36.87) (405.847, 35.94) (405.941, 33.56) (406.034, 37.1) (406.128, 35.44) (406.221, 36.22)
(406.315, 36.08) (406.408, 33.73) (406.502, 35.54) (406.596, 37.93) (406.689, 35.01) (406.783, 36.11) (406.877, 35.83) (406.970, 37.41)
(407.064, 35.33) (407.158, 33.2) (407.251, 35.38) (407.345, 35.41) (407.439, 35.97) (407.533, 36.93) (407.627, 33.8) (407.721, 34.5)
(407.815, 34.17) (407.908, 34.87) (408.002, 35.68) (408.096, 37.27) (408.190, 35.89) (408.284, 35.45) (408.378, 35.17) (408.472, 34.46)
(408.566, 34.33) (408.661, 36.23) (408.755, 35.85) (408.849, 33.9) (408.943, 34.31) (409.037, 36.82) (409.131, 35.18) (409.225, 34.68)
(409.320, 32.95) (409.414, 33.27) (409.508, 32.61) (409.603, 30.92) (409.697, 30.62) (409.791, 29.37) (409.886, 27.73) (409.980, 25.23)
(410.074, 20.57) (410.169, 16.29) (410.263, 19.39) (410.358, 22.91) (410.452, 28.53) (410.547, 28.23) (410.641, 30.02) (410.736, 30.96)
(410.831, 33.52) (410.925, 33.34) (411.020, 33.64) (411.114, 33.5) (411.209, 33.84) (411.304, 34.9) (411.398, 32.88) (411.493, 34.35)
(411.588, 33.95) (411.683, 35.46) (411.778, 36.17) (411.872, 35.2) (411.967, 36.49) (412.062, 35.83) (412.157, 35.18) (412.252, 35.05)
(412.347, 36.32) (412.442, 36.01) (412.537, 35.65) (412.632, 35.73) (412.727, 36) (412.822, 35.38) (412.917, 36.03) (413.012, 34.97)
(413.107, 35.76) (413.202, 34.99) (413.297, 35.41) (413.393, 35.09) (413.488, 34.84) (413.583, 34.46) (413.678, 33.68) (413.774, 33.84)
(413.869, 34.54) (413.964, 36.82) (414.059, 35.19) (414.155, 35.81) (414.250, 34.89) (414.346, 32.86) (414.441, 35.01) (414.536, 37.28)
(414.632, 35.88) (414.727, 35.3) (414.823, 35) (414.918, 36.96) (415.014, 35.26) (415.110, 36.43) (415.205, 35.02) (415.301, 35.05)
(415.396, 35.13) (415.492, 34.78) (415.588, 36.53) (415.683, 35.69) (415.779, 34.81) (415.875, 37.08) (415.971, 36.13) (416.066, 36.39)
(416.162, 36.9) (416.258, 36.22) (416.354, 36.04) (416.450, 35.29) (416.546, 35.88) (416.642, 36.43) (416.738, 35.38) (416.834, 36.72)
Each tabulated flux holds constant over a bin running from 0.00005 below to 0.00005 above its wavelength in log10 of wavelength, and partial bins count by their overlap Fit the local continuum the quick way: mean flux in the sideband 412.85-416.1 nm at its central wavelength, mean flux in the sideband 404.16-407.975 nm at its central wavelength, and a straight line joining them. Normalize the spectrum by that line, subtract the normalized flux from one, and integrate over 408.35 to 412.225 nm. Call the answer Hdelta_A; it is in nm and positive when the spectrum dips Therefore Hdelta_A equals 0.41 nm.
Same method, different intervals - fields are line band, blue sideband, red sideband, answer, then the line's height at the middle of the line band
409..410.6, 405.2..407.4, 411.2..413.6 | 0.318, 35.5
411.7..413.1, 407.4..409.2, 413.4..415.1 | -0.020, 35.2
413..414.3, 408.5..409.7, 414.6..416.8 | 0.009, 35.3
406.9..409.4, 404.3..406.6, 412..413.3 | 0.056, 36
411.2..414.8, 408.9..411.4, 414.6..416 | -0.219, 33.2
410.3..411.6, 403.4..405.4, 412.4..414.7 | 0.147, 35.6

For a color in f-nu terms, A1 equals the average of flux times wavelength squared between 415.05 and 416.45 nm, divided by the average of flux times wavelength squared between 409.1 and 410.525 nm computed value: 1.32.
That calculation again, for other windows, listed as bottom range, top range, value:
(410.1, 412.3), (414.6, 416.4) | 1.16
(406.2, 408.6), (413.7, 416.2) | 1.04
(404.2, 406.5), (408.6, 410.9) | 0.85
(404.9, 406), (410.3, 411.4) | 0.88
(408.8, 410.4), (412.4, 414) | 1.23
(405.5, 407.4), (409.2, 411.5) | 0.84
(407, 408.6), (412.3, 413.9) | 1.03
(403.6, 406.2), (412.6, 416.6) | 1.02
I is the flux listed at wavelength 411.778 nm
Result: 36.17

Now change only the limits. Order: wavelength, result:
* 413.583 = 34.46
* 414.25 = 34.89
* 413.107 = 35.76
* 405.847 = 35.94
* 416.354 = 36.04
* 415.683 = 35.69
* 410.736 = 30.96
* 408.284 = 35.45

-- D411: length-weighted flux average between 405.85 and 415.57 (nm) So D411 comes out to 34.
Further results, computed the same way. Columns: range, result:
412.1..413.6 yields 35.4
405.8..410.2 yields 33.9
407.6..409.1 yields 35.2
